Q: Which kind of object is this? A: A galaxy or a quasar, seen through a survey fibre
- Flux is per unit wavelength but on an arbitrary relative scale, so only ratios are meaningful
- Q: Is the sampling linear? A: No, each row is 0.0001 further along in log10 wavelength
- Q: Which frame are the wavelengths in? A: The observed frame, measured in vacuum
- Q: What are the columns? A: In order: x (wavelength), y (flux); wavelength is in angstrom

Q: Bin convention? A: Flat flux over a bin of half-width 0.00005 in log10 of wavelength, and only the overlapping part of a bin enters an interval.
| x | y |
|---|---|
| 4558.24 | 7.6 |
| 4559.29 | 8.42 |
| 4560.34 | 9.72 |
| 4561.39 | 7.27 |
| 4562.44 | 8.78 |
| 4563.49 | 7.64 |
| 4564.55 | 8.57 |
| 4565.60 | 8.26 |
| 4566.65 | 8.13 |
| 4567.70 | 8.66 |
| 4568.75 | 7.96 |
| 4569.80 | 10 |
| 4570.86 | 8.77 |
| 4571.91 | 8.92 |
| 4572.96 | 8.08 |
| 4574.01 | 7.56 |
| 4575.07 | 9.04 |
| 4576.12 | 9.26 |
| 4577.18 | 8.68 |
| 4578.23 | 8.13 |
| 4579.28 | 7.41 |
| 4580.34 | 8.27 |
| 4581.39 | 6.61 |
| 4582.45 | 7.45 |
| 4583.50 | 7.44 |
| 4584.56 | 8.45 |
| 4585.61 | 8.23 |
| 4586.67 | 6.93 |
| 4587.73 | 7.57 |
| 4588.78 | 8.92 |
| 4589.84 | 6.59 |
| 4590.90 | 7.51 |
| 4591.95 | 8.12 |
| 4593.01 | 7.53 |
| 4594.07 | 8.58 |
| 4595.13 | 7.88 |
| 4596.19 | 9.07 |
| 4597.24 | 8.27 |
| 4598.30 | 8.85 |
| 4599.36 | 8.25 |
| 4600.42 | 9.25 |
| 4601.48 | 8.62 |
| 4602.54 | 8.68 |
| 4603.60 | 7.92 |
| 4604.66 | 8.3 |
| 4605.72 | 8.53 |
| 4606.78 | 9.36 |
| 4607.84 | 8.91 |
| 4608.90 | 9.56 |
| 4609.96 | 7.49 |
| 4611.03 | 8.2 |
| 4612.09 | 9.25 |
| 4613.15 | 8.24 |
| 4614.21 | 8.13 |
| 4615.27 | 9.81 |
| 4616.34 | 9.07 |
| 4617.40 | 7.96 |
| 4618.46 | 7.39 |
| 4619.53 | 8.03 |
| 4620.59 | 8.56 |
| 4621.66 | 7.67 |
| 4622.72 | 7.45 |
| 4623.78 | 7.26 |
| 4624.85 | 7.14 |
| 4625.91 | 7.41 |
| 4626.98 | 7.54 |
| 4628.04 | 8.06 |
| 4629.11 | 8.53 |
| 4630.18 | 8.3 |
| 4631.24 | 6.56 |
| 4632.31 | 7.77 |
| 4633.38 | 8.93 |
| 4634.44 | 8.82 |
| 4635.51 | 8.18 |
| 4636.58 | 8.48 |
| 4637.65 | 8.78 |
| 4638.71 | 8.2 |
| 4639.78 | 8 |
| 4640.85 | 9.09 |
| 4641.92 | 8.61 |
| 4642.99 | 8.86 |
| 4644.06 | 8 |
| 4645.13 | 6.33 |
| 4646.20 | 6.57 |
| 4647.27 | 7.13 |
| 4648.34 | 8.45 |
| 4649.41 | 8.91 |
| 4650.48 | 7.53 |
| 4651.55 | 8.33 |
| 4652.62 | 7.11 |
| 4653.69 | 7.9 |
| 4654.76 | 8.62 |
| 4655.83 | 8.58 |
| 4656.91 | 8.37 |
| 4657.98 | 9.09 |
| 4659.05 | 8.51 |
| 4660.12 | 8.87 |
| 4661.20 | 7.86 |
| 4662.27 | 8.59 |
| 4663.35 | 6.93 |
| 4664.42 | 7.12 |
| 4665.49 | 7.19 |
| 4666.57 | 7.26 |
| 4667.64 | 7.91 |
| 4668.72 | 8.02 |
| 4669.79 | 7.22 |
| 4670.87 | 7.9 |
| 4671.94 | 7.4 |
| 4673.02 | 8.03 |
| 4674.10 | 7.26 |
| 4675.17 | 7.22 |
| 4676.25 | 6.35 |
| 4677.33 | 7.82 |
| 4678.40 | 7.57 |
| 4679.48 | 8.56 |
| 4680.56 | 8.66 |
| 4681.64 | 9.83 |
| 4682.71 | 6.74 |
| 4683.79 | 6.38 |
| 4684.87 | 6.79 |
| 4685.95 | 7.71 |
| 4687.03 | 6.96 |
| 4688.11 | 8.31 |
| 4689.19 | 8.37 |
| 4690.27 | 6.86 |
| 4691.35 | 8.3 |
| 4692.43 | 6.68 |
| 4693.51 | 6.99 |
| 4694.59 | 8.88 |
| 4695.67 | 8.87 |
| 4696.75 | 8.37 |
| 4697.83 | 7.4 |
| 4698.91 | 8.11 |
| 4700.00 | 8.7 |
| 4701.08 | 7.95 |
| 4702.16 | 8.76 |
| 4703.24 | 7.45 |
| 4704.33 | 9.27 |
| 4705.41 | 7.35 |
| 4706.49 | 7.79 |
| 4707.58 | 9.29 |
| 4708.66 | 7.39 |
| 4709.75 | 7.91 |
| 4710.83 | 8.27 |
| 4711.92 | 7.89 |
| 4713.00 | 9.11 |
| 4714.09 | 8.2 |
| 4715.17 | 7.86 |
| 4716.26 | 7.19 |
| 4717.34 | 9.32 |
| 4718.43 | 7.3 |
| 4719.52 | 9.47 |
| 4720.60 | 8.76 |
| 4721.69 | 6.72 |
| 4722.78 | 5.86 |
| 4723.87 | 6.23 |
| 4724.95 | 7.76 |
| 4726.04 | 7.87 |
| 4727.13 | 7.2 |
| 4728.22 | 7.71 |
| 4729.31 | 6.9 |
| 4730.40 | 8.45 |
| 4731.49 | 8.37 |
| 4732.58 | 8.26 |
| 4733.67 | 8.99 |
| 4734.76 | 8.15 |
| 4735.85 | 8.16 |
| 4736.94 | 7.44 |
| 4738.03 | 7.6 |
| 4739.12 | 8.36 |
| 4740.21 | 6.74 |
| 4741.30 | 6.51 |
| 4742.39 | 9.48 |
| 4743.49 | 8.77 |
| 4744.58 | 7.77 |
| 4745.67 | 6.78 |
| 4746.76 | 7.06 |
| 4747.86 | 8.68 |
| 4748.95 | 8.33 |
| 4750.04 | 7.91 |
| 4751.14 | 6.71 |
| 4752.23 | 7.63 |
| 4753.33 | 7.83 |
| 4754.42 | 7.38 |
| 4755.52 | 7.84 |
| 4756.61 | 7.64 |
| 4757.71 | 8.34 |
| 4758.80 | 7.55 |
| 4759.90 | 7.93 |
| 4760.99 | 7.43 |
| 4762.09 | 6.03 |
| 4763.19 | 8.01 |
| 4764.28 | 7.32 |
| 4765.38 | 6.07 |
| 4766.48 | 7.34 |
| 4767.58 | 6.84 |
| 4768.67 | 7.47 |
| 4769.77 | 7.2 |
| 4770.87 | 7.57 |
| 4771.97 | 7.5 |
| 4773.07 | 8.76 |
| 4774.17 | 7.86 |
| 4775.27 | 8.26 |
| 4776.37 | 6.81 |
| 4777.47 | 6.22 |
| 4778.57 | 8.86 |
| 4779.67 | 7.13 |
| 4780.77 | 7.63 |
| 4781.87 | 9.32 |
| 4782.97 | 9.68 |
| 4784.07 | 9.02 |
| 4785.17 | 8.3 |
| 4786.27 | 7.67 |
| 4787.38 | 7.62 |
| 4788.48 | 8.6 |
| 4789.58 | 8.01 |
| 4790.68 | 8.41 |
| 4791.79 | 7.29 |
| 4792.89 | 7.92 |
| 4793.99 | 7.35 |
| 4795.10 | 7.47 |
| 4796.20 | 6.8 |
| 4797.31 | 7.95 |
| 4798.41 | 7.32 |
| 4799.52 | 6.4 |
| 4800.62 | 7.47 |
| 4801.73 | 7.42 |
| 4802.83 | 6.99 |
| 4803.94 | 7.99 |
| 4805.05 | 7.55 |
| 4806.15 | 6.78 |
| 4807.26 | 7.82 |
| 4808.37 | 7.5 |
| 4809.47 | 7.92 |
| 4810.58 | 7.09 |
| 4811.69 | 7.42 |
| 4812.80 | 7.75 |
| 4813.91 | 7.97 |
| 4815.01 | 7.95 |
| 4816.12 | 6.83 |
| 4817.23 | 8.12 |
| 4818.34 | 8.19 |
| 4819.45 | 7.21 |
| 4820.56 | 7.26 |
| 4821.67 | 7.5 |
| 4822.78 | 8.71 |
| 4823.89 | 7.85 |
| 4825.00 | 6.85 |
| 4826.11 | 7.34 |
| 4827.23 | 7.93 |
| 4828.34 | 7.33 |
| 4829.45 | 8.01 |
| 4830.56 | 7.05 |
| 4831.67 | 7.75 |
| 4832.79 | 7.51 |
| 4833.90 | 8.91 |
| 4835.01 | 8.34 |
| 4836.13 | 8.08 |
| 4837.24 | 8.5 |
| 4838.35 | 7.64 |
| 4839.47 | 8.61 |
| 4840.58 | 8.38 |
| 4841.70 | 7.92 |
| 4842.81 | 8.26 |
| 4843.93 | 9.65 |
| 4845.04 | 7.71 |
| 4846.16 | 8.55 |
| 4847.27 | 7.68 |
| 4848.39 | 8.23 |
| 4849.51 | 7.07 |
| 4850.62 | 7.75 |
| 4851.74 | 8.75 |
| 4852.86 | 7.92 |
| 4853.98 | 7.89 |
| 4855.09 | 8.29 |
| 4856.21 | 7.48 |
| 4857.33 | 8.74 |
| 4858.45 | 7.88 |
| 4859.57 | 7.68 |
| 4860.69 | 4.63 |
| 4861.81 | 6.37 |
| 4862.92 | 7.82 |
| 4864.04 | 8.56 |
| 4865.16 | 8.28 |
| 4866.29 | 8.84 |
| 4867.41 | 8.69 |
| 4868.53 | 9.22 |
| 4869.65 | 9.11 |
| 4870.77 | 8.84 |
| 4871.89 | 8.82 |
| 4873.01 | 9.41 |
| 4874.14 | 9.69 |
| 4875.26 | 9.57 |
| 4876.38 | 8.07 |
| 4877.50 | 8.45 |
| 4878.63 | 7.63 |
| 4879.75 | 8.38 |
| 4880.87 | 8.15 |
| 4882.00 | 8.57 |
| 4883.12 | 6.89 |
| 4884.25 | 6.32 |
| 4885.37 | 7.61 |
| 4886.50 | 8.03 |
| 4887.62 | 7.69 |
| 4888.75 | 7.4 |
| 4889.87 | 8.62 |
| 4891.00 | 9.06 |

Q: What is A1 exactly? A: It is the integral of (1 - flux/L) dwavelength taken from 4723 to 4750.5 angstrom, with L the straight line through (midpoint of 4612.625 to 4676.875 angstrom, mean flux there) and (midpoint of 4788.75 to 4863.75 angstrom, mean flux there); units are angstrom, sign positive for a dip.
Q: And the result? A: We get 0.1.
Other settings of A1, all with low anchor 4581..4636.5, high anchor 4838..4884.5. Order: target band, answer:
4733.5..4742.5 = 0.37 angstrom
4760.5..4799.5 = 2.33 angstrom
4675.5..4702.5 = 1.08 angstrom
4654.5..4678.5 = 1.00 angstrom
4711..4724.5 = 0.52 angstrom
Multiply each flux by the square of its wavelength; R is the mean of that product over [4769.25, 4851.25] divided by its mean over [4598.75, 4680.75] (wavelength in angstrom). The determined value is 1.04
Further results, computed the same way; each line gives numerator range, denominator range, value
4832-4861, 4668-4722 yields 1.08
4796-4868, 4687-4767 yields 1.04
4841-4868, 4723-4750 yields 1.07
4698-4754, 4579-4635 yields 1.02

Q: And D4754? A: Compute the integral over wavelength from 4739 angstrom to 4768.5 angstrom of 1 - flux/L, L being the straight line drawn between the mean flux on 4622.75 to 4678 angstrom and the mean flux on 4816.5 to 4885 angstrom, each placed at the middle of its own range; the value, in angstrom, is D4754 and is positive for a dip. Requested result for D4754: 1.5 angstrom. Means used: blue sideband 7.89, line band 7.55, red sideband 8.04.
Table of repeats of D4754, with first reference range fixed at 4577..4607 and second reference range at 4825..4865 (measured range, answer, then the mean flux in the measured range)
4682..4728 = 0.99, 7.83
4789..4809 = 1.13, 7.47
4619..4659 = 0.11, 8.04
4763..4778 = 1.11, 7.36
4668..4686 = 0.92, 7.61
